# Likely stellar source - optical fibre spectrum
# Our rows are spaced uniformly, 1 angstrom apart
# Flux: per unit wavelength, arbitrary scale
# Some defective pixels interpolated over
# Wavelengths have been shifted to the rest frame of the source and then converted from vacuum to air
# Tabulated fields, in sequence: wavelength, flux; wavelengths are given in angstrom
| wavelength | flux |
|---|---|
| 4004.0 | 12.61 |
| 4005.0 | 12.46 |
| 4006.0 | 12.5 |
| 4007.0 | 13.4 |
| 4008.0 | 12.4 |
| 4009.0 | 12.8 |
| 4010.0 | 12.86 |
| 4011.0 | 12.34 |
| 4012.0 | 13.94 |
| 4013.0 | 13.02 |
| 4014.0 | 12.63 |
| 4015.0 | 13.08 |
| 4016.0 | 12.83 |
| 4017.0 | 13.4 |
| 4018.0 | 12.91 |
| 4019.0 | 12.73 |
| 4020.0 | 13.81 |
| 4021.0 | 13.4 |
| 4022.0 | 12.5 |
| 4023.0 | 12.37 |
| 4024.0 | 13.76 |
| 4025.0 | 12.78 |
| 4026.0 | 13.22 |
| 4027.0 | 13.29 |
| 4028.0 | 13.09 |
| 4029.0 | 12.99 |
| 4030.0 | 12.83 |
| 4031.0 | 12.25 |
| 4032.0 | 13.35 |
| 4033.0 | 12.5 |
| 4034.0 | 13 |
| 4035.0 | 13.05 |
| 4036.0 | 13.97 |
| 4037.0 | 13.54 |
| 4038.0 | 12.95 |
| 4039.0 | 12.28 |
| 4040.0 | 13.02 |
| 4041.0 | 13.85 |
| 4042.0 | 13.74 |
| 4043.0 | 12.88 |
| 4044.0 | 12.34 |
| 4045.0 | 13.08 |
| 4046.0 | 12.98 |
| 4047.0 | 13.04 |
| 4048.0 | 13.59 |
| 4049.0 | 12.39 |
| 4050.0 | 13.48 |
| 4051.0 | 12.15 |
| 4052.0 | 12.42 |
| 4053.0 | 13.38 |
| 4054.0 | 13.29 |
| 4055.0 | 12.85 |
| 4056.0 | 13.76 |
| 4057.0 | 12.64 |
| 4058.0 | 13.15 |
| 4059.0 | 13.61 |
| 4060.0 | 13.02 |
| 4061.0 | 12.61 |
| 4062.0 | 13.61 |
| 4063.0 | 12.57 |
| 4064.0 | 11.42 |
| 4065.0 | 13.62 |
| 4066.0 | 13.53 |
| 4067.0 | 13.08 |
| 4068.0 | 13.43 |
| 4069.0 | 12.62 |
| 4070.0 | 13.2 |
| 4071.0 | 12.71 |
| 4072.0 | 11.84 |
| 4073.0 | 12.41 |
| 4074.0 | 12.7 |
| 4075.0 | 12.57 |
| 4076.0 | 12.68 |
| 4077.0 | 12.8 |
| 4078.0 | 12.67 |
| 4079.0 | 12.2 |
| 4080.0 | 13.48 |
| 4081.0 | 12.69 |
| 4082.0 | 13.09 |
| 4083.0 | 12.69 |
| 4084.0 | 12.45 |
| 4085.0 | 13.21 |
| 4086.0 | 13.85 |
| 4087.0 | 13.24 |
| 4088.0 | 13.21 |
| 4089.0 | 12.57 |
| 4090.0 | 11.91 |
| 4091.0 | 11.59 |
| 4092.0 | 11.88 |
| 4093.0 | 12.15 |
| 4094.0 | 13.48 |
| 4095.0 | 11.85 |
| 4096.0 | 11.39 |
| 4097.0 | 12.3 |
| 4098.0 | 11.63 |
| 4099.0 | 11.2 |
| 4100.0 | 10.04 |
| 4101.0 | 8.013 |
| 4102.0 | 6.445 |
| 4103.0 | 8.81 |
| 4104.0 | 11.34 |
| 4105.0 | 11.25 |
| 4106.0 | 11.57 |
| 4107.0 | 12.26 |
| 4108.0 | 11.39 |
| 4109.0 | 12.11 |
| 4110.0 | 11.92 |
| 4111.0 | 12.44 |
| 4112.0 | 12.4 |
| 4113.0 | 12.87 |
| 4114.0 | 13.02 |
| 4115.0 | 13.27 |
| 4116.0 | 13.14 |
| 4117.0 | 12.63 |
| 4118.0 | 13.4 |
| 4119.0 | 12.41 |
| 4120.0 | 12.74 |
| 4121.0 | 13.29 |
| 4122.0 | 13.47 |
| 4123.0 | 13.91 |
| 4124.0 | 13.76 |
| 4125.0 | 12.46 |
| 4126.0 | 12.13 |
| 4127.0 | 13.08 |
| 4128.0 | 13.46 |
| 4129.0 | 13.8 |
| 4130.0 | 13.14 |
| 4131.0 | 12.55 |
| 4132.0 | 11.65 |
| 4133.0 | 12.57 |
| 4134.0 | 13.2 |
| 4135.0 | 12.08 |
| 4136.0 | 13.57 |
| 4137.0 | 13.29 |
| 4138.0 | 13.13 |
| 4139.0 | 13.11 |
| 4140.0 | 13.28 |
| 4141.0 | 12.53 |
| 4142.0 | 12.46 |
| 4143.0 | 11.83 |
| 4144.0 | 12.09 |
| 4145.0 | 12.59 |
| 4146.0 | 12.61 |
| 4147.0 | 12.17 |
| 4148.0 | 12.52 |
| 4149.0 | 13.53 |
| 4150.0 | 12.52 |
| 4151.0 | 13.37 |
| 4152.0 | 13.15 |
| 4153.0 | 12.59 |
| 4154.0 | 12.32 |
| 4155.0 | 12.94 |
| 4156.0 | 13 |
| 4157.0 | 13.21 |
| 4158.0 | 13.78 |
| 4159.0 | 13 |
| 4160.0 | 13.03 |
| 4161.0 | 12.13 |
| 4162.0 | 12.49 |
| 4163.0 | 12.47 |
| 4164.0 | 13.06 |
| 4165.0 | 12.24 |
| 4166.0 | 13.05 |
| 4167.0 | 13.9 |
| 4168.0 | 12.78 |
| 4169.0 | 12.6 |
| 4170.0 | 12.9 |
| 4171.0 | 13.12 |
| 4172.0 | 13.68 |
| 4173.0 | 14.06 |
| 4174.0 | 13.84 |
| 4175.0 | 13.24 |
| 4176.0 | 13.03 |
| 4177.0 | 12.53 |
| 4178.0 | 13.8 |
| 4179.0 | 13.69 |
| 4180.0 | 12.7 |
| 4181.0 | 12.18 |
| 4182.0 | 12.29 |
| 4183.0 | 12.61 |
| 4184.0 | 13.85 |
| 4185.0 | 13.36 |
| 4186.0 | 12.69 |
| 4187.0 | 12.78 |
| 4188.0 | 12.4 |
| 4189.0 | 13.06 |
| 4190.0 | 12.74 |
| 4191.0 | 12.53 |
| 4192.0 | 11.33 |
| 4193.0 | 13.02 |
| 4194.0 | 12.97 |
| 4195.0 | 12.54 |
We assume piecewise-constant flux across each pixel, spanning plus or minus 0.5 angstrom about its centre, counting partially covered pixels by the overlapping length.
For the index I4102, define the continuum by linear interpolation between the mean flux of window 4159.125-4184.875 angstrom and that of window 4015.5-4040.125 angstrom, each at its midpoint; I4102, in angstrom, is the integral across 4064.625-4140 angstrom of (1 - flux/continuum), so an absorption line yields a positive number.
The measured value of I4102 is 3.36 angstrom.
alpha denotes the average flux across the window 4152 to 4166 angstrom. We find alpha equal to 12.8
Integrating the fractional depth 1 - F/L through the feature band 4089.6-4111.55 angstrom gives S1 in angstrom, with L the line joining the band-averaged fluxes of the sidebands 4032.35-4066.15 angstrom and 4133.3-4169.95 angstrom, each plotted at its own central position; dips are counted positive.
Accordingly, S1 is 2.9 angstrom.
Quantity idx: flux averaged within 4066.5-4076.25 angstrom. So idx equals 12.7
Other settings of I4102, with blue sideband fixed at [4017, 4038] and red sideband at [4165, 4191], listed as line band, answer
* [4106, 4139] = 0.6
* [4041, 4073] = 0.2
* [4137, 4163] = 0.5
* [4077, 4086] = 0.1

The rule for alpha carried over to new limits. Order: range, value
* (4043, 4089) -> 12.9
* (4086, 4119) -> 11.8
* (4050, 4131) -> 12.5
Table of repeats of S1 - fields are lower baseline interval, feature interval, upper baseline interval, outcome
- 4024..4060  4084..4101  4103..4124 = 0.7 angstrom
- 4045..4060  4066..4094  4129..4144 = 0.5 angstrom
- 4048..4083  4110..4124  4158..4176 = 0.0 angstrom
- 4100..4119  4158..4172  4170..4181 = 0.1 angstrom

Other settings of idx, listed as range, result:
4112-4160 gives 12.9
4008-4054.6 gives 13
